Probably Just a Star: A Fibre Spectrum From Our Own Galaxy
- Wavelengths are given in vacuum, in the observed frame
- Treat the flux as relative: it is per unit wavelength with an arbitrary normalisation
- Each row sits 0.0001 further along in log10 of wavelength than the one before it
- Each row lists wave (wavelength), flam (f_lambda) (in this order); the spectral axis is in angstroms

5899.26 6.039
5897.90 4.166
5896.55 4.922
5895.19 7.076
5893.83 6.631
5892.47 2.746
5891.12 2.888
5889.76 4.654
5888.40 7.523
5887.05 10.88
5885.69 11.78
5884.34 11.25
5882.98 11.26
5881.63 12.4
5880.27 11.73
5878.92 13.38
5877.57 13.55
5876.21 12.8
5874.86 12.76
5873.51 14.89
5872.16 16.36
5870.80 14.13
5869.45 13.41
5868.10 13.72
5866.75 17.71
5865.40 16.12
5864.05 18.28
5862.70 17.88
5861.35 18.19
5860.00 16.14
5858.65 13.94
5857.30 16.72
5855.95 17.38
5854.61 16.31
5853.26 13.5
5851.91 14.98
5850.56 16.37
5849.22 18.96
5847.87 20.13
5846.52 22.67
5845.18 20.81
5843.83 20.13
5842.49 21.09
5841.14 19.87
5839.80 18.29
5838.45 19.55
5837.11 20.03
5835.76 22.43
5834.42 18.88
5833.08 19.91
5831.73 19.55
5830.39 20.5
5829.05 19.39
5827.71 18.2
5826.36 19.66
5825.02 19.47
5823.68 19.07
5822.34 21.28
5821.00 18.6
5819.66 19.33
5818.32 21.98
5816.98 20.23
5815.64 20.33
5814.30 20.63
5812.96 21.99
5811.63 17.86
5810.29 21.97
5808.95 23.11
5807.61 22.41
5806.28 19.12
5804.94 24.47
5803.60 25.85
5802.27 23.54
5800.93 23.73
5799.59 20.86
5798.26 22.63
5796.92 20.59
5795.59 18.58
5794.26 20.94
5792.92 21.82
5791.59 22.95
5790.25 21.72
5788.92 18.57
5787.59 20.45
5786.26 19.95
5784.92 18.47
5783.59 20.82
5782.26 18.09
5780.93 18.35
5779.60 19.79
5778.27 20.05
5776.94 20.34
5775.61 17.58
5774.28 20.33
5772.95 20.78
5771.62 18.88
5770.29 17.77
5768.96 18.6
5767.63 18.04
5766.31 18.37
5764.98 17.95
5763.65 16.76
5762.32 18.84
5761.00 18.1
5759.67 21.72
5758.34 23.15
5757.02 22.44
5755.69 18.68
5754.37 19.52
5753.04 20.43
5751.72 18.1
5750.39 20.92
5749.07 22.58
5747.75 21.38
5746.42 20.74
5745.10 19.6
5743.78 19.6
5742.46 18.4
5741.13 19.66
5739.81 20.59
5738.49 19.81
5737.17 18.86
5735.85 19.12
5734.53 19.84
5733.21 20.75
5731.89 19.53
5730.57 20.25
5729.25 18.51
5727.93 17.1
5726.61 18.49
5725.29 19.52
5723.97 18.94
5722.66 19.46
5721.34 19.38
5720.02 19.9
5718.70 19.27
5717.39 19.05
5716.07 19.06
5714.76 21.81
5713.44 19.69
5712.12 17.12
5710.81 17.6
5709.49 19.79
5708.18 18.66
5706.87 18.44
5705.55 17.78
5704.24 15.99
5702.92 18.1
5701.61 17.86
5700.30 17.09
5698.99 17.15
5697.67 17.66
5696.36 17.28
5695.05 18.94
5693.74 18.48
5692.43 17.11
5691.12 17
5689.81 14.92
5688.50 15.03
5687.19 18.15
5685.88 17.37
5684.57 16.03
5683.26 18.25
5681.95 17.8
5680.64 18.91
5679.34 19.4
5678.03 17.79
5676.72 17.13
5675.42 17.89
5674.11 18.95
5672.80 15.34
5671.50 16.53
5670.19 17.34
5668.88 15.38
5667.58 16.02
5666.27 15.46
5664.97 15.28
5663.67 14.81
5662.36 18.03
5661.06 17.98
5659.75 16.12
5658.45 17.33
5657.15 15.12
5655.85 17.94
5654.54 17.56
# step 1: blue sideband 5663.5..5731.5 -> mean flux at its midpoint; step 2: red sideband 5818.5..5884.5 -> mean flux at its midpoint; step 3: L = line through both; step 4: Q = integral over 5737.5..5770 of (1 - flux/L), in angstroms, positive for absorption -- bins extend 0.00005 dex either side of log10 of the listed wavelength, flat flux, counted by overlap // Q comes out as -3.8 angstroms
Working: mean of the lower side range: 17.8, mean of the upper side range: 17.3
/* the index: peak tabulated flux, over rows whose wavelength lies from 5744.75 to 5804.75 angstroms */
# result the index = 25.85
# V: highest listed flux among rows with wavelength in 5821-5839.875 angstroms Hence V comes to 22.43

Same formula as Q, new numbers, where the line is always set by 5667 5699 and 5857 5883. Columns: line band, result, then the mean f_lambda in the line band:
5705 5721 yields -2.0 angstroms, 19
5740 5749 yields -2.0 angstroms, 20.1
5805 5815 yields -3.6 angstroms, 21.2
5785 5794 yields -2.8 angstroms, 20.7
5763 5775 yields -1.8 angstroms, 18.6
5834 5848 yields -4.8 angstroms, 20.4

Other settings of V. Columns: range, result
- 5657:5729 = 21.81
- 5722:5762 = 23.15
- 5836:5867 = 22.67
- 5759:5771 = 21.72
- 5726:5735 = 20.75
